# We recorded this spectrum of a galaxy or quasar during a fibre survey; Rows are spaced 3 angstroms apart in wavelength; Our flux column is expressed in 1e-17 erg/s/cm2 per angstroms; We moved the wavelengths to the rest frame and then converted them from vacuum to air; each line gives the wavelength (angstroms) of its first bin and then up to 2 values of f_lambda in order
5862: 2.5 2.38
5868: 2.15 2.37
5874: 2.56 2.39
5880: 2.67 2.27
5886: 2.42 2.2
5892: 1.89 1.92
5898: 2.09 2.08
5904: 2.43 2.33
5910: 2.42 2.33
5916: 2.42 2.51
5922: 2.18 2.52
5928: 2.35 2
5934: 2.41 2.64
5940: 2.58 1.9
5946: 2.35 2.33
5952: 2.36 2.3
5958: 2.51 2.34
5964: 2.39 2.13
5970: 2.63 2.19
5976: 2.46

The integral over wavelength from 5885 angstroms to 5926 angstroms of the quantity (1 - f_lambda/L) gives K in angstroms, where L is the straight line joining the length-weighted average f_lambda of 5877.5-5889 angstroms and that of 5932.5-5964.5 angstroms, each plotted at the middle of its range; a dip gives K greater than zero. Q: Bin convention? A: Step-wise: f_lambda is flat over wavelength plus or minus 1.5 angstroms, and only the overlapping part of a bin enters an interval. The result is 2.36 angstroms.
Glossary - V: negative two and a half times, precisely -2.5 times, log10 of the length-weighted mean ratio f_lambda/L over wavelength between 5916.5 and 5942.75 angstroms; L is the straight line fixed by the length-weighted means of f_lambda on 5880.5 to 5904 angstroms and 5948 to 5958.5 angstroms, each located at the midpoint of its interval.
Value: -0.04 mag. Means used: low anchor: 2.17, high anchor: 2.36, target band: 2.38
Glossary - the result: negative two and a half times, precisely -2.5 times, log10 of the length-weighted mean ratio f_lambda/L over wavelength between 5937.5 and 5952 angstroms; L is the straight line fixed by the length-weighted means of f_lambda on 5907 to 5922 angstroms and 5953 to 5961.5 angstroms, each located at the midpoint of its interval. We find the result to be 0.030 mag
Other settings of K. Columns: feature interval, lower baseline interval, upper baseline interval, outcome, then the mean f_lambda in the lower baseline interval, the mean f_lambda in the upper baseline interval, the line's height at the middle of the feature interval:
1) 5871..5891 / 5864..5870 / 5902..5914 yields -0.90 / 2.26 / 2.37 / 2.3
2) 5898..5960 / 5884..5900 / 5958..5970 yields -2.94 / 2.11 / 2.36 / 2.24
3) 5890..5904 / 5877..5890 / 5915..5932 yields 1.93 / 2.4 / 2.34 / 2.38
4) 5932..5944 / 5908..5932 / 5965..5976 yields -0.21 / 2.35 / 2.34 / 2.35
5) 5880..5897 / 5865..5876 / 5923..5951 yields 1.24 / 2.36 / 2.34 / 2.36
